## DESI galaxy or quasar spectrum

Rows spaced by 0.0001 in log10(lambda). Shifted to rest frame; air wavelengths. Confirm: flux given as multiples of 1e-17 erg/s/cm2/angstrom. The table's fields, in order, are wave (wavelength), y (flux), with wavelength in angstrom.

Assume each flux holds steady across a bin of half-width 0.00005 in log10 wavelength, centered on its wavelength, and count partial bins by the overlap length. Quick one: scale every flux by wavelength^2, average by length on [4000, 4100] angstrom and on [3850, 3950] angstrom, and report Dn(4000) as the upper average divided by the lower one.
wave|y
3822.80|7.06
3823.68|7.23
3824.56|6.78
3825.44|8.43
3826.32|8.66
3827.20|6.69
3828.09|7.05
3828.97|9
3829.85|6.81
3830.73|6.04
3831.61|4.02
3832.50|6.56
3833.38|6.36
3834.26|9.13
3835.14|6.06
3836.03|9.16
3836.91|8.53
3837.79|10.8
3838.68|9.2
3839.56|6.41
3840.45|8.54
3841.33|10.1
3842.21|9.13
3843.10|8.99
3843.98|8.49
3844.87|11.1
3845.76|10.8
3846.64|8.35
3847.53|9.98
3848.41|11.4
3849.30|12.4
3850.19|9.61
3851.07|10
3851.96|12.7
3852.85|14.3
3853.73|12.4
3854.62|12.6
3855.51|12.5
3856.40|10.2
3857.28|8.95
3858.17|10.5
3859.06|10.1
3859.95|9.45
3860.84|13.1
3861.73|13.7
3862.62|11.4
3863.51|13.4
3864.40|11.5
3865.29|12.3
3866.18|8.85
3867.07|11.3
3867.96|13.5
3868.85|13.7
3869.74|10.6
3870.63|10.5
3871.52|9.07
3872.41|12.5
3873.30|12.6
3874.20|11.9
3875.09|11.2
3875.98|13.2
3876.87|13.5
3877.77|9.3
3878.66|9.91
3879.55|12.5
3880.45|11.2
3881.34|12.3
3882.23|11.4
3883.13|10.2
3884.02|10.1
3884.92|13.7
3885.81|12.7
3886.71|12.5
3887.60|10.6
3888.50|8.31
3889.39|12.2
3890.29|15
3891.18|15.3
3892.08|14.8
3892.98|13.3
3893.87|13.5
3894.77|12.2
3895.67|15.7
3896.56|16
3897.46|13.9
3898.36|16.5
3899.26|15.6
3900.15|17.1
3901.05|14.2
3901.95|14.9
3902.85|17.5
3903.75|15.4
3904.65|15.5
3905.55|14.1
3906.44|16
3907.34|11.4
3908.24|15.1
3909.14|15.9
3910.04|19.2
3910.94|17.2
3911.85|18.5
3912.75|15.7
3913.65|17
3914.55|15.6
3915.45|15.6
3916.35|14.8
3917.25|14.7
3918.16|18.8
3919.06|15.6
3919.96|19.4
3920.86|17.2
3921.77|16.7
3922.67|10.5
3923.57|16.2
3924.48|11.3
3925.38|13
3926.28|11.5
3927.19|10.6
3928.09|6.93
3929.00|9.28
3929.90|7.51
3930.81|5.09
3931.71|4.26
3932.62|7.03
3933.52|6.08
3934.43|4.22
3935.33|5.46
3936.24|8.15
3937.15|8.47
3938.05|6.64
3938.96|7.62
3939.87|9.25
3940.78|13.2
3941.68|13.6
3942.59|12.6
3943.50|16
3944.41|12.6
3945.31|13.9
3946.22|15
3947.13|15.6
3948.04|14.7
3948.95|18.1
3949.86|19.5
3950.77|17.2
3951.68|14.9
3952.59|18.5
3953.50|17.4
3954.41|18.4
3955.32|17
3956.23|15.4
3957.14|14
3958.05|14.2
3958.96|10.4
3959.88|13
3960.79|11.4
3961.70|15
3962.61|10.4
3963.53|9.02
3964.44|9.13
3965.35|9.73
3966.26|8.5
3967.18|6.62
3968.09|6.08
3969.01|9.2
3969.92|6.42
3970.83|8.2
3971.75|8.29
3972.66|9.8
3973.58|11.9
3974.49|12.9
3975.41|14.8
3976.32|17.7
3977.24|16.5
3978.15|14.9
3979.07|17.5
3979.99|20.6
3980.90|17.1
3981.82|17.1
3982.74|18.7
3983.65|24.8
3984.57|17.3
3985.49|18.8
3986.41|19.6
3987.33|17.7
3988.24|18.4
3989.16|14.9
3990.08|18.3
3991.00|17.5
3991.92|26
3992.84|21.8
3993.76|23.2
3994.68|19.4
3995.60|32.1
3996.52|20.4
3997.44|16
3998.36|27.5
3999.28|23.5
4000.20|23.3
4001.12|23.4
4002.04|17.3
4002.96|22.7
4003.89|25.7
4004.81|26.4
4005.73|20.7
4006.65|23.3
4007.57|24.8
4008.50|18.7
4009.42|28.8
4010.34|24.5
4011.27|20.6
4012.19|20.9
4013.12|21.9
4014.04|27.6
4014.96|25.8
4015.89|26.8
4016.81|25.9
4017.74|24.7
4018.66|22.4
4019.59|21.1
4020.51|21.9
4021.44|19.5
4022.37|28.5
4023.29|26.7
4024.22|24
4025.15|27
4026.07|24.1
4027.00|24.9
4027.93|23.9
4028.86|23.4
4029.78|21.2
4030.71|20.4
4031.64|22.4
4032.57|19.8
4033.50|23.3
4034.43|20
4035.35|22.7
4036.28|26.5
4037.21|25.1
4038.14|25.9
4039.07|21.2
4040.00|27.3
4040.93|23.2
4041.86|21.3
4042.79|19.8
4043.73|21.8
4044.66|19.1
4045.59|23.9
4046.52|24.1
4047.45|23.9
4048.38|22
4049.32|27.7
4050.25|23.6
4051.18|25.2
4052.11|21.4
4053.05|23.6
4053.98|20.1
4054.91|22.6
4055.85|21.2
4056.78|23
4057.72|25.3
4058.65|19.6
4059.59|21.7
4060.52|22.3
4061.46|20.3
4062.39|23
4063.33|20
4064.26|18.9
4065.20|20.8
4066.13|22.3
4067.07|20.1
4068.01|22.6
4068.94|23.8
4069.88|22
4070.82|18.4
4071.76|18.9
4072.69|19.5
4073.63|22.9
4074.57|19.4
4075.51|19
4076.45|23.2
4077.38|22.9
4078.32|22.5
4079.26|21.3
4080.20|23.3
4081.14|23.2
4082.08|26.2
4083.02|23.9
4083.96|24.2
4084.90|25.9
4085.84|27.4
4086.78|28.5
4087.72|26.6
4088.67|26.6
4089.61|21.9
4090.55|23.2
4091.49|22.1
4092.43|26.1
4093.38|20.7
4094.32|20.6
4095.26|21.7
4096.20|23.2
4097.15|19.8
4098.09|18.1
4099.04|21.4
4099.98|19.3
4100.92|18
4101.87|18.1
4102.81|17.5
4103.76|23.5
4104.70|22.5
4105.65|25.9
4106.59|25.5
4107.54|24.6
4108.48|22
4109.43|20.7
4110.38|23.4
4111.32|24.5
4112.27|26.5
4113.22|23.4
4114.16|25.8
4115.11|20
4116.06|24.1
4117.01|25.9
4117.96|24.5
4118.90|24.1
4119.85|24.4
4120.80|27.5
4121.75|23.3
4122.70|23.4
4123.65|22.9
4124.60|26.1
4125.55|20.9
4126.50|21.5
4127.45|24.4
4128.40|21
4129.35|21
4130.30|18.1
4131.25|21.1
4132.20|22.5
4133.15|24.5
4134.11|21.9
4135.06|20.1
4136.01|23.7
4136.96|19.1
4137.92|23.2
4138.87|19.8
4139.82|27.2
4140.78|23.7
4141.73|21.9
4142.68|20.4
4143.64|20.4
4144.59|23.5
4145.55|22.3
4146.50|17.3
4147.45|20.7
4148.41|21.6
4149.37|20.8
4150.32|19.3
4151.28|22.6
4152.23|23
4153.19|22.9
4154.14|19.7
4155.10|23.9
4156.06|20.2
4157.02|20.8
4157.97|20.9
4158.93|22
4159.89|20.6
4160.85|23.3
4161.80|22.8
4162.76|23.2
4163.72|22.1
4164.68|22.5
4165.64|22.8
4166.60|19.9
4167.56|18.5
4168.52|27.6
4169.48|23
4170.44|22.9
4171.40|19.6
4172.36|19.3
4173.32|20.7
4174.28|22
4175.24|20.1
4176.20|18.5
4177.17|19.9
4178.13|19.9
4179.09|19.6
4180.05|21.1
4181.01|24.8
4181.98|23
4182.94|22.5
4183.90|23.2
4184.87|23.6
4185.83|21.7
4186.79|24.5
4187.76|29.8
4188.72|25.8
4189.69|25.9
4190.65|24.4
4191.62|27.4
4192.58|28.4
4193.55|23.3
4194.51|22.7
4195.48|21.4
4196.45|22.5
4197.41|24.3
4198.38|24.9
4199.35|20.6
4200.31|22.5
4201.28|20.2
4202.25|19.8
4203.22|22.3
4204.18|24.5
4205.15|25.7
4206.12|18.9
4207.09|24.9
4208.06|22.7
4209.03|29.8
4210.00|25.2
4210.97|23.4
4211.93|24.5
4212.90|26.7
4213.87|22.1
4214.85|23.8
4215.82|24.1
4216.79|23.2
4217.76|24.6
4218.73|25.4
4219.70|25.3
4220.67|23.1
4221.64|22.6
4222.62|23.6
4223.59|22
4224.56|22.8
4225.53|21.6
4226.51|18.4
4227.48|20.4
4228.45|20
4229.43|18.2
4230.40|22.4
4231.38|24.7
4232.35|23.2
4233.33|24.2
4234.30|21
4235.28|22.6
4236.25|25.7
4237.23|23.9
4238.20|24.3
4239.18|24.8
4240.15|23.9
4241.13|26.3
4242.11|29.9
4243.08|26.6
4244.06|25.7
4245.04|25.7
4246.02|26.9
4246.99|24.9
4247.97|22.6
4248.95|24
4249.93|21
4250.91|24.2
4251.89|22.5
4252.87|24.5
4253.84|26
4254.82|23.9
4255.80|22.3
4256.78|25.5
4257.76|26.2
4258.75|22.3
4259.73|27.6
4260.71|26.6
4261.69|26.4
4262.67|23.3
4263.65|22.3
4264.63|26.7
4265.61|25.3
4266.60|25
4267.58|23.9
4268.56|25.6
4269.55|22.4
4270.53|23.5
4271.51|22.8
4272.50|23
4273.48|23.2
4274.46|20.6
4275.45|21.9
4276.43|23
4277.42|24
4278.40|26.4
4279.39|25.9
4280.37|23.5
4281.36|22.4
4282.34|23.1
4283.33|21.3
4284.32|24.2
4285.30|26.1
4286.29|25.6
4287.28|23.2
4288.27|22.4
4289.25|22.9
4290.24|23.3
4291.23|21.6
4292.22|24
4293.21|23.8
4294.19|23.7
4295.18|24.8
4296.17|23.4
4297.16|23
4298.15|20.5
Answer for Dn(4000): 1.95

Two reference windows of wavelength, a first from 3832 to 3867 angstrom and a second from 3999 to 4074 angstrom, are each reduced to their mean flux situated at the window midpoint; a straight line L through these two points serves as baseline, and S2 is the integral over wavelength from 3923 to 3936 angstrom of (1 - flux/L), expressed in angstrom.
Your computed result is 5.91 angstrom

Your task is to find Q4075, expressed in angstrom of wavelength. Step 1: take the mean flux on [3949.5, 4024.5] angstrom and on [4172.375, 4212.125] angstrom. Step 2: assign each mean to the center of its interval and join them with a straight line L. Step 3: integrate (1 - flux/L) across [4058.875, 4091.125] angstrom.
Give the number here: -3.2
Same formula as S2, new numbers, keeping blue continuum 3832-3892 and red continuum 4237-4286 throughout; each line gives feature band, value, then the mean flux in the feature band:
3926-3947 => 6.3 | 9.43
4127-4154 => -1.9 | 21.7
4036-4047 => -4.1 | 23.2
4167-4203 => -1.5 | 22.7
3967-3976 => 3.1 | 9.64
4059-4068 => -1.7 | 21.1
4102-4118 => -3.4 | 23.4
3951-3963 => -0.5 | 14.7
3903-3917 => -3.7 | 15.8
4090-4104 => -1.5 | 20.8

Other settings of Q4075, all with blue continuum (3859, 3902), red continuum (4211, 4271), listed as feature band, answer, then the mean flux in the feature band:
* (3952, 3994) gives 1.8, 14.8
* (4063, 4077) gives -1.7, 20.8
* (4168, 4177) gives 0.1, 21.4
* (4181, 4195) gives -1.5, 24.7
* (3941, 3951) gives -0.5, 15.3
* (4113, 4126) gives -2.5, 24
